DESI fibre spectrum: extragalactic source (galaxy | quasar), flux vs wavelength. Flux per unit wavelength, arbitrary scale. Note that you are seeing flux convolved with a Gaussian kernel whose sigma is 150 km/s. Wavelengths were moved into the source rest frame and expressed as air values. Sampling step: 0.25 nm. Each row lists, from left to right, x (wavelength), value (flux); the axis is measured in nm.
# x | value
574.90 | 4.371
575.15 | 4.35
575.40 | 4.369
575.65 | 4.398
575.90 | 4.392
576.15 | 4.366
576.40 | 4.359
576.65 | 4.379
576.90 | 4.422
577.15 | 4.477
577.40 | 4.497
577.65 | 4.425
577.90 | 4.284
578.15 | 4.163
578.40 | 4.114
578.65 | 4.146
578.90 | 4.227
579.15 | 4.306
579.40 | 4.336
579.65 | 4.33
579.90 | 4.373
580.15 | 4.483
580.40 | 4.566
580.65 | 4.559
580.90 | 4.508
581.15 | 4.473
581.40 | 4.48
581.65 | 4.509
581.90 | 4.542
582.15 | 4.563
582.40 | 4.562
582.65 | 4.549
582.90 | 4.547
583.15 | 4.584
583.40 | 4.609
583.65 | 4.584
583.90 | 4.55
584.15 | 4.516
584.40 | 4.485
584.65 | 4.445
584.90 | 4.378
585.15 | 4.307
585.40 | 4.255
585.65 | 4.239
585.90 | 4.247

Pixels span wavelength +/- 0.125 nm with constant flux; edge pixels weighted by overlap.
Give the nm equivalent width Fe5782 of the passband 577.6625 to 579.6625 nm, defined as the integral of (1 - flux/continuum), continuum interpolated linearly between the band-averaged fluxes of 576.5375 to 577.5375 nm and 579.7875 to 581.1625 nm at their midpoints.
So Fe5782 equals 0.10 nm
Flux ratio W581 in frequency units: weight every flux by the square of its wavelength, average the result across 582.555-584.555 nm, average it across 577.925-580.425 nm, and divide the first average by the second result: 1.1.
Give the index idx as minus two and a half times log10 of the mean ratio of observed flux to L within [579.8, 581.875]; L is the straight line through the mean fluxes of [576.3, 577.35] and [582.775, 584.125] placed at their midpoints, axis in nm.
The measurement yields 0.00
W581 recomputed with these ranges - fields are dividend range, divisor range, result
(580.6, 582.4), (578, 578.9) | 1.10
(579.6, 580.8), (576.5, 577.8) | 1.02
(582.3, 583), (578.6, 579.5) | 1.08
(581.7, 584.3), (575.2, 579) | 1.07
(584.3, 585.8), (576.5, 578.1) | 1.01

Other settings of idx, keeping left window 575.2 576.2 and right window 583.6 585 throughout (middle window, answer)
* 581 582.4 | -0.01 mag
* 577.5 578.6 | 0.04 mag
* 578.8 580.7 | 0.01 mag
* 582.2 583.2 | -0.02 mag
